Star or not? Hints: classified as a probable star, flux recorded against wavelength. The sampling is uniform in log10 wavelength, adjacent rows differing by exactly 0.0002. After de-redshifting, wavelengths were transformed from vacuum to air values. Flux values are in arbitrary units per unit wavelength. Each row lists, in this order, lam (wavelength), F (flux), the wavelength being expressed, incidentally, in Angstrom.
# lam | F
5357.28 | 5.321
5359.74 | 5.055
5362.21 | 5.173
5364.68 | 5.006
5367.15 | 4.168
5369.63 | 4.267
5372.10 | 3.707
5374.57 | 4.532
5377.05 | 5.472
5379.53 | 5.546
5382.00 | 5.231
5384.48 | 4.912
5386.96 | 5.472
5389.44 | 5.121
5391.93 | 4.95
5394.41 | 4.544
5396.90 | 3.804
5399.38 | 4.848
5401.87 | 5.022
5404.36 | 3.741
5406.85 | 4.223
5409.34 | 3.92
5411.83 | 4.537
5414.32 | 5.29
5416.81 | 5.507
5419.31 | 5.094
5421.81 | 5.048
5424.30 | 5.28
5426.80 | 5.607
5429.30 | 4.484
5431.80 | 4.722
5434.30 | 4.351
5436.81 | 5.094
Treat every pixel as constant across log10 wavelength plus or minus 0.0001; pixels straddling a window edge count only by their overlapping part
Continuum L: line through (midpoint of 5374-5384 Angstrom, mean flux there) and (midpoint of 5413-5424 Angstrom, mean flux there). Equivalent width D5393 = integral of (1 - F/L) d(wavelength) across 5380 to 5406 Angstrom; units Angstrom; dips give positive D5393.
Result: 2.2 Angstrom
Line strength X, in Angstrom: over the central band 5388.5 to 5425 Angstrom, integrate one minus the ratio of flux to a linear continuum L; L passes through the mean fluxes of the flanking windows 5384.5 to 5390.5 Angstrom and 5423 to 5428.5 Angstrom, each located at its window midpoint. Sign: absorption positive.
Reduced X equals 4.0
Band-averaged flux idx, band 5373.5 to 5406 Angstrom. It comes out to 4.85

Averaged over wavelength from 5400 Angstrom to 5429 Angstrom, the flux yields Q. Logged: 4.83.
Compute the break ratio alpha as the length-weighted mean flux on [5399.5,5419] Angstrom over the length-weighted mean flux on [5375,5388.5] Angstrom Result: 0.88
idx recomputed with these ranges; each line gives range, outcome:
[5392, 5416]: 4.48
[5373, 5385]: 5.11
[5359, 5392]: 4.9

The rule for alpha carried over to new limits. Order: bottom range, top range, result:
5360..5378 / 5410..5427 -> 1.11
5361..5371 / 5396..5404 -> 0.97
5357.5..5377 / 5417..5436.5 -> 1.07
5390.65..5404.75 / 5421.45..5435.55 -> 1.08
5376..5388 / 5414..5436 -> 0.95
